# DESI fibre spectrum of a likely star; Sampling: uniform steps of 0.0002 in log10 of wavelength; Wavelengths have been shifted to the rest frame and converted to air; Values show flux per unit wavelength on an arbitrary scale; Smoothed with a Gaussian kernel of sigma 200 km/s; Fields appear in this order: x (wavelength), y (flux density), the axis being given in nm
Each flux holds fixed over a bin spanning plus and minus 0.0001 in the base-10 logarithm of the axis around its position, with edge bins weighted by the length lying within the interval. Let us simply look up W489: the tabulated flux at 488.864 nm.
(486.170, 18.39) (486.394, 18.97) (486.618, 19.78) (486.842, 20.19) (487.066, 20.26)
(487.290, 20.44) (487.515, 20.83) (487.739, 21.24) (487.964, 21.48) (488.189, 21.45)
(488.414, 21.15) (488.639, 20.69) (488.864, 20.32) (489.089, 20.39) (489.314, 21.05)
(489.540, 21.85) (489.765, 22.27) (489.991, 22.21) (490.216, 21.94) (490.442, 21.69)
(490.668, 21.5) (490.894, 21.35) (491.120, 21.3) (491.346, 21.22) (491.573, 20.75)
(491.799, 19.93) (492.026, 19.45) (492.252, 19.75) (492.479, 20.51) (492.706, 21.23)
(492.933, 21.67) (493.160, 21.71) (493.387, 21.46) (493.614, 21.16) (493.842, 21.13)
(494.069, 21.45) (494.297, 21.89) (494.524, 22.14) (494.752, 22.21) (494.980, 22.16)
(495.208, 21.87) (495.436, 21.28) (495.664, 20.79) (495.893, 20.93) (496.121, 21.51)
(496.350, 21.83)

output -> 20.32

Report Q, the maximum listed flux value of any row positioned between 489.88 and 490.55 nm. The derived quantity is 22.21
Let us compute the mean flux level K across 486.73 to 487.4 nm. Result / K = 20.3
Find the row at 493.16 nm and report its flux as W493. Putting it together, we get 21.71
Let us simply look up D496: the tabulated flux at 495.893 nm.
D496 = 20.93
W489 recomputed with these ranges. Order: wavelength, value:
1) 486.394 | 18.97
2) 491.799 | 19.93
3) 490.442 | 21.69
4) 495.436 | 21.28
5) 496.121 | 21.51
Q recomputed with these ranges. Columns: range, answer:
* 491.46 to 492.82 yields 21.23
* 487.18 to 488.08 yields 21.48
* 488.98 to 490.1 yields 22.27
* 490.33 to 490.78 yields 21.69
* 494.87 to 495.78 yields 22.16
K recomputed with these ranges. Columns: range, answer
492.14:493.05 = 20.8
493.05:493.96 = 21.4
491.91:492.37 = 19.6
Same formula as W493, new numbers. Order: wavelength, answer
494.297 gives 21.89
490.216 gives 21.94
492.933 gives 21.67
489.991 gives 22.21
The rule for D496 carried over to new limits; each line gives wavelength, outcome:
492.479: 20.51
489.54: 21.85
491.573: 20.75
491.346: 21.22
